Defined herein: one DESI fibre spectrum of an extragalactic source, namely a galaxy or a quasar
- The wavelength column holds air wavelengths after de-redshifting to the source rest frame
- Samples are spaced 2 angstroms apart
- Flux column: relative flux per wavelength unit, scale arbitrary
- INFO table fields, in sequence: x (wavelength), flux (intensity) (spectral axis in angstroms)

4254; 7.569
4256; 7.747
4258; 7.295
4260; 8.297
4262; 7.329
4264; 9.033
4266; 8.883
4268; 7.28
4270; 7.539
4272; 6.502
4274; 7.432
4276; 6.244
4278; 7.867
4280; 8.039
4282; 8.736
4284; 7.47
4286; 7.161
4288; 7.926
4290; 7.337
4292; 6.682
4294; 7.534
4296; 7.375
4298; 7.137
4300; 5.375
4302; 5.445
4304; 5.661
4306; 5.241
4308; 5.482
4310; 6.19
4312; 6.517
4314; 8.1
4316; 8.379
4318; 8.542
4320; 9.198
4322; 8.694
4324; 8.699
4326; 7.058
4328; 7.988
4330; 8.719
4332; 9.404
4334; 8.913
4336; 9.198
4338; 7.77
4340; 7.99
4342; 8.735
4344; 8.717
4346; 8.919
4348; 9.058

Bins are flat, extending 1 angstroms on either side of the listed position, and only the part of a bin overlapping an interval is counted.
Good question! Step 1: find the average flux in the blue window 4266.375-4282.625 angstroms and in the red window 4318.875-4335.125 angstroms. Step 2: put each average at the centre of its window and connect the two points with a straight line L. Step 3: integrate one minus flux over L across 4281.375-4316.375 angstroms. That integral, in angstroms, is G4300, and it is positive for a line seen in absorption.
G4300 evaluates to 5.0 angstroms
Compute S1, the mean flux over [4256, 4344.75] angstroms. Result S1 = 7.61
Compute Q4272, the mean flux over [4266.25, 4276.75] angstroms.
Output 7.15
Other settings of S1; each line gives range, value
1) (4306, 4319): 7.05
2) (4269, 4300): 7.33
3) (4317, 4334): 8.56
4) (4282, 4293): 7.44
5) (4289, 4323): 6.99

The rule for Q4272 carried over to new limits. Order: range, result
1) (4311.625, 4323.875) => 8.36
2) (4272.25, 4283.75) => 7.58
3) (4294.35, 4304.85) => 6.29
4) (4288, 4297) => 7.31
